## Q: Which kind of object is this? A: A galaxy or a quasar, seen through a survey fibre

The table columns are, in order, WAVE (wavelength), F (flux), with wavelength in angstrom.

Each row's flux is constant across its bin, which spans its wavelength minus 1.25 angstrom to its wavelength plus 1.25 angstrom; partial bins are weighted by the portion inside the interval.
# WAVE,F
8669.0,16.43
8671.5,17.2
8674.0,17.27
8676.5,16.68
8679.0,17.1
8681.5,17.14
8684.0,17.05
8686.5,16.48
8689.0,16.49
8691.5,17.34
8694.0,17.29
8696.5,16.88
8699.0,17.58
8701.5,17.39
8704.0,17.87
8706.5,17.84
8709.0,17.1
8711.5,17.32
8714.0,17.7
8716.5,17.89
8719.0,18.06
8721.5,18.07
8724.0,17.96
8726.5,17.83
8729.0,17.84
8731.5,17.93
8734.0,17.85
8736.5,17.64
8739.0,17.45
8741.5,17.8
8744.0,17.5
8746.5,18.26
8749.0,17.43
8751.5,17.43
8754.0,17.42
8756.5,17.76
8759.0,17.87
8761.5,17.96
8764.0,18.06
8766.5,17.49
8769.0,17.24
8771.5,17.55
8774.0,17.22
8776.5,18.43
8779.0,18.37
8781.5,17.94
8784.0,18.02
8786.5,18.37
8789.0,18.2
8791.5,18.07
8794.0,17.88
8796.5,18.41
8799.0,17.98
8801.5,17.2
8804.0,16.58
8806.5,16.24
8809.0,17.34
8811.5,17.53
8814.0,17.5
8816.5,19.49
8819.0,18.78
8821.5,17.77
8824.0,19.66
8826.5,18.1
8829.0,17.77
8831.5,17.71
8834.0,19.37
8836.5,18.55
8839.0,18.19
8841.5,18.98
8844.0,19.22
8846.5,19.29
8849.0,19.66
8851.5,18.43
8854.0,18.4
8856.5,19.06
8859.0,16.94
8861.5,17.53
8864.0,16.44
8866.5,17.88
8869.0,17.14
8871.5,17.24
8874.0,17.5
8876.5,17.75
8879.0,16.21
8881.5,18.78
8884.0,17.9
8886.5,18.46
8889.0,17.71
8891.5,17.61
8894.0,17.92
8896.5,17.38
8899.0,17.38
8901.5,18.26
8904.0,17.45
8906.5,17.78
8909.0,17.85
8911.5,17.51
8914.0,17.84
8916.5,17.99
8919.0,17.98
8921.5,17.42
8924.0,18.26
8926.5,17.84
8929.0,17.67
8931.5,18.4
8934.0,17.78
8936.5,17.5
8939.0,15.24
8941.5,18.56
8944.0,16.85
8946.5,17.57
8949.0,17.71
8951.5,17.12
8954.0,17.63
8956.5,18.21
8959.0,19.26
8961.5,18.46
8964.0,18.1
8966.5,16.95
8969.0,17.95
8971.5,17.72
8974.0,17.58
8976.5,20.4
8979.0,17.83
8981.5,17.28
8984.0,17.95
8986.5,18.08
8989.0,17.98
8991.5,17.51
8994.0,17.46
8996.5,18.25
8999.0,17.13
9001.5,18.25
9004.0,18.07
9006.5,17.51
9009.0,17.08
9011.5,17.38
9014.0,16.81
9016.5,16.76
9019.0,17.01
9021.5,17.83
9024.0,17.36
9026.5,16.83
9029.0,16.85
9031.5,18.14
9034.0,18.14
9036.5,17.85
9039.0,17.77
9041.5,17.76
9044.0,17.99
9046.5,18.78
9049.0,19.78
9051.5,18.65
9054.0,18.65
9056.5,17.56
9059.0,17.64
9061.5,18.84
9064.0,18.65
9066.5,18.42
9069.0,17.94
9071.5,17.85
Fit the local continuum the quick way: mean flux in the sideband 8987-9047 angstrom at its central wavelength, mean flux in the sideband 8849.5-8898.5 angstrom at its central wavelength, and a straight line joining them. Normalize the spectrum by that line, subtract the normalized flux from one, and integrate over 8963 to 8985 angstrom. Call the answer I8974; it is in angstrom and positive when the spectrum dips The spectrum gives -0.4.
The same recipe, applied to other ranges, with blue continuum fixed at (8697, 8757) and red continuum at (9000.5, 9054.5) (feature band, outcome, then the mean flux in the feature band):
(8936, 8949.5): 0.42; 17.2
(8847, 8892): -0.28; 17.8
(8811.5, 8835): -0.91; 18.4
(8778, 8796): -0.43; 18.1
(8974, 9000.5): -0.31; 18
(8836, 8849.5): -0.95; 19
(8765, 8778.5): 0.05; 17.6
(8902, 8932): -0.15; 17.8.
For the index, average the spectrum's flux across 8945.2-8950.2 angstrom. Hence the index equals 17.6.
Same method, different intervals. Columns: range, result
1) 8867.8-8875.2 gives 17.3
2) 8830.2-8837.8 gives 18.5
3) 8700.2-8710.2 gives 17.6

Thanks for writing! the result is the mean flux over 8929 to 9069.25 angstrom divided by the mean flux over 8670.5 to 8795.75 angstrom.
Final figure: 1.01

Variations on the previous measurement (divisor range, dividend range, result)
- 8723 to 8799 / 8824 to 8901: 1.01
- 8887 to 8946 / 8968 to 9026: 1.00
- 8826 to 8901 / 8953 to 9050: 0.99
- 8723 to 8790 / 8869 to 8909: 0.99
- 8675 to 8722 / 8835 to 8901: 1.04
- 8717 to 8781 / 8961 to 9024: 1.00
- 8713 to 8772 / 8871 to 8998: 1.00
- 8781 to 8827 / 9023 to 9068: 1.01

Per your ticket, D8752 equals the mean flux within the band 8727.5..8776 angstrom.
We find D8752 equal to 17.7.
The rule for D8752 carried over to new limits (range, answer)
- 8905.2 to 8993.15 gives 17.8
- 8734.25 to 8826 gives 17.8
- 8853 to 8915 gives 17.7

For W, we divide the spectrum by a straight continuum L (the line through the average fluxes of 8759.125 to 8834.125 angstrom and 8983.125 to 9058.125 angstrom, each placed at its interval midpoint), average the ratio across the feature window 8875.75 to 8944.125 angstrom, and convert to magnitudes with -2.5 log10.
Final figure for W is 0.01 mag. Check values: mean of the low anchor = 17.9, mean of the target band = 17.7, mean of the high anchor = 17.8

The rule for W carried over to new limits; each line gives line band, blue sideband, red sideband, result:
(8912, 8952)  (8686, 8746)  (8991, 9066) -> 0.01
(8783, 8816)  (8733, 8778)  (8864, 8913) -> 0.00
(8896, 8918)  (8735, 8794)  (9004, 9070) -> 0.01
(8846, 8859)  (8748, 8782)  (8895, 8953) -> -0.06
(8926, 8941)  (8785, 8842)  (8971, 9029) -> 0.02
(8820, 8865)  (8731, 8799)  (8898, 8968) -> -0.04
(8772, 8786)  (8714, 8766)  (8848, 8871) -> -0.01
